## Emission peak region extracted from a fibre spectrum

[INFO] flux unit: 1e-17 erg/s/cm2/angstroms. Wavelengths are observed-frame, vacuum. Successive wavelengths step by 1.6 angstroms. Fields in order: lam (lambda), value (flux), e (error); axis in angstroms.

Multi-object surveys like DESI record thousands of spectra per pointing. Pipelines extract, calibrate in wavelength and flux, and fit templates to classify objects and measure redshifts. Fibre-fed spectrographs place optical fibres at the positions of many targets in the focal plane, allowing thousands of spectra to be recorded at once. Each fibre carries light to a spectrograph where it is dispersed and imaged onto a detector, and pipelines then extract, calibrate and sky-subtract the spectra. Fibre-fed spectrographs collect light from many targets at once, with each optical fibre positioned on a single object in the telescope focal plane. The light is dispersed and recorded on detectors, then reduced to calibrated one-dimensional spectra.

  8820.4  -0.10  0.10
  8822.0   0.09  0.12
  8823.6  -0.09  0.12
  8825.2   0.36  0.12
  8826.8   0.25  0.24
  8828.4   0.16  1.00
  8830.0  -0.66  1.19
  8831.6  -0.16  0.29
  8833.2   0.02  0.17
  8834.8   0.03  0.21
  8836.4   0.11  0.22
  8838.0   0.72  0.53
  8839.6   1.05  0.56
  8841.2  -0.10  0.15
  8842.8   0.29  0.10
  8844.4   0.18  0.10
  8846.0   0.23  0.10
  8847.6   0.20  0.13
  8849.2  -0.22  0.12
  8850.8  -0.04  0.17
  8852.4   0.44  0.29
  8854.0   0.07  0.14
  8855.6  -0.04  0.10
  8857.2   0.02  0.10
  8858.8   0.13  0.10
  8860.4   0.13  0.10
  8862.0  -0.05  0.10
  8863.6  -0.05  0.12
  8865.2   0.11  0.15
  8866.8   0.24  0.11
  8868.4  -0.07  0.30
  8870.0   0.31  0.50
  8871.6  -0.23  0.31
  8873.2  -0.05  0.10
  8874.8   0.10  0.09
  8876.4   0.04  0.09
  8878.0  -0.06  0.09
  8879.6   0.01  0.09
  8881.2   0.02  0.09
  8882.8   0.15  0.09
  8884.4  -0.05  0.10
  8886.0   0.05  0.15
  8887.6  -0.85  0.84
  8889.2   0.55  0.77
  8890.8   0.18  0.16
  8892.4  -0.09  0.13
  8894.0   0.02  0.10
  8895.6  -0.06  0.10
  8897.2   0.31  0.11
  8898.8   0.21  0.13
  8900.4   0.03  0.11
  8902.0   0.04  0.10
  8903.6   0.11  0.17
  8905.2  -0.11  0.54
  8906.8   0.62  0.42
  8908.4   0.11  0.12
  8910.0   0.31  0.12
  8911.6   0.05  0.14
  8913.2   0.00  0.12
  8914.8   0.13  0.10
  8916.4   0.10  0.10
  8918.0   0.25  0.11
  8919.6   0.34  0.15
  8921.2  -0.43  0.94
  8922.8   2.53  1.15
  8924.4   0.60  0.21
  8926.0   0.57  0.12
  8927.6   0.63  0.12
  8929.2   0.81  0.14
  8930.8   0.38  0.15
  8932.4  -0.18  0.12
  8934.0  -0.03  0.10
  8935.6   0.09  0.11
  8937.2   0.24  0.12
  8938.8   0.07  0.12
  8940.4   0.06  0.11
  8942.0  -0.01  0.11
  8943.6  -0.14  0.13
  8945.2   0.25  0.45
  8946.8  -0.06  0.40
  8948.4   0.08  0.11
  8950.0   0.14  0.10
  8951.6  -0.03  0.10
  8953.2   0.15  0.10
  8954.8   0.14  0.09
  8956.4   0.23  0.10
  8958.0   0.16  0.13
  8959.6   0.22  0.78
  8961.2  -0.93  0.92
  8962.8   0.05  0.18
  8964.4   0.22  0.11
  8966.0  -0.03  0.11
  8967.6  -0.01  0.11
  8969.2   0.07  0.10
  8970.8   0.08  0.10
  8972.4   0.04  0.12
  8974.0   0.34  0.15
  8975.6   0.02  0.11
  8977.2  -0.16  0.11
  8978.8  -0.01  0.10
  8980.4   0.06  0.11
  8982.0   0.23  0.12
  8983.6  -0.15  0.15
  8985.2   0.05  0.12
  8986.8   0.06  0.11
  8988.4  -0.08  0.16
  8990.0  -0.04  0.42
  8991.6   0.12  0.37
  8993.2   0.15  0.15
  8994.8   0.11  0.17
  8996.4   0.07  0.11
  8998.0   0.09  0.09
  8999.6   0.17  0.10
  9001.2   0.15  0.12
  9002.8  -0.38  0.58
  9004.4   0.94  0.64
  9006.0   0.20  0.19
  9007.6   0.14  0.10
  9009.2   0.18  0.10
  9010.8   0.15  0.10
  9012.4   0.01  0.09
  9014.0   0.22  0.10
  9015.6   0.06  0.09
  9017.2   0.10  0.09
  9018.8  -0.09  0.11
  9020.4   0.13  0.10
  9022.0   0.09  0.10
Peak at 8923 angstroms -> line [O II] 3727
